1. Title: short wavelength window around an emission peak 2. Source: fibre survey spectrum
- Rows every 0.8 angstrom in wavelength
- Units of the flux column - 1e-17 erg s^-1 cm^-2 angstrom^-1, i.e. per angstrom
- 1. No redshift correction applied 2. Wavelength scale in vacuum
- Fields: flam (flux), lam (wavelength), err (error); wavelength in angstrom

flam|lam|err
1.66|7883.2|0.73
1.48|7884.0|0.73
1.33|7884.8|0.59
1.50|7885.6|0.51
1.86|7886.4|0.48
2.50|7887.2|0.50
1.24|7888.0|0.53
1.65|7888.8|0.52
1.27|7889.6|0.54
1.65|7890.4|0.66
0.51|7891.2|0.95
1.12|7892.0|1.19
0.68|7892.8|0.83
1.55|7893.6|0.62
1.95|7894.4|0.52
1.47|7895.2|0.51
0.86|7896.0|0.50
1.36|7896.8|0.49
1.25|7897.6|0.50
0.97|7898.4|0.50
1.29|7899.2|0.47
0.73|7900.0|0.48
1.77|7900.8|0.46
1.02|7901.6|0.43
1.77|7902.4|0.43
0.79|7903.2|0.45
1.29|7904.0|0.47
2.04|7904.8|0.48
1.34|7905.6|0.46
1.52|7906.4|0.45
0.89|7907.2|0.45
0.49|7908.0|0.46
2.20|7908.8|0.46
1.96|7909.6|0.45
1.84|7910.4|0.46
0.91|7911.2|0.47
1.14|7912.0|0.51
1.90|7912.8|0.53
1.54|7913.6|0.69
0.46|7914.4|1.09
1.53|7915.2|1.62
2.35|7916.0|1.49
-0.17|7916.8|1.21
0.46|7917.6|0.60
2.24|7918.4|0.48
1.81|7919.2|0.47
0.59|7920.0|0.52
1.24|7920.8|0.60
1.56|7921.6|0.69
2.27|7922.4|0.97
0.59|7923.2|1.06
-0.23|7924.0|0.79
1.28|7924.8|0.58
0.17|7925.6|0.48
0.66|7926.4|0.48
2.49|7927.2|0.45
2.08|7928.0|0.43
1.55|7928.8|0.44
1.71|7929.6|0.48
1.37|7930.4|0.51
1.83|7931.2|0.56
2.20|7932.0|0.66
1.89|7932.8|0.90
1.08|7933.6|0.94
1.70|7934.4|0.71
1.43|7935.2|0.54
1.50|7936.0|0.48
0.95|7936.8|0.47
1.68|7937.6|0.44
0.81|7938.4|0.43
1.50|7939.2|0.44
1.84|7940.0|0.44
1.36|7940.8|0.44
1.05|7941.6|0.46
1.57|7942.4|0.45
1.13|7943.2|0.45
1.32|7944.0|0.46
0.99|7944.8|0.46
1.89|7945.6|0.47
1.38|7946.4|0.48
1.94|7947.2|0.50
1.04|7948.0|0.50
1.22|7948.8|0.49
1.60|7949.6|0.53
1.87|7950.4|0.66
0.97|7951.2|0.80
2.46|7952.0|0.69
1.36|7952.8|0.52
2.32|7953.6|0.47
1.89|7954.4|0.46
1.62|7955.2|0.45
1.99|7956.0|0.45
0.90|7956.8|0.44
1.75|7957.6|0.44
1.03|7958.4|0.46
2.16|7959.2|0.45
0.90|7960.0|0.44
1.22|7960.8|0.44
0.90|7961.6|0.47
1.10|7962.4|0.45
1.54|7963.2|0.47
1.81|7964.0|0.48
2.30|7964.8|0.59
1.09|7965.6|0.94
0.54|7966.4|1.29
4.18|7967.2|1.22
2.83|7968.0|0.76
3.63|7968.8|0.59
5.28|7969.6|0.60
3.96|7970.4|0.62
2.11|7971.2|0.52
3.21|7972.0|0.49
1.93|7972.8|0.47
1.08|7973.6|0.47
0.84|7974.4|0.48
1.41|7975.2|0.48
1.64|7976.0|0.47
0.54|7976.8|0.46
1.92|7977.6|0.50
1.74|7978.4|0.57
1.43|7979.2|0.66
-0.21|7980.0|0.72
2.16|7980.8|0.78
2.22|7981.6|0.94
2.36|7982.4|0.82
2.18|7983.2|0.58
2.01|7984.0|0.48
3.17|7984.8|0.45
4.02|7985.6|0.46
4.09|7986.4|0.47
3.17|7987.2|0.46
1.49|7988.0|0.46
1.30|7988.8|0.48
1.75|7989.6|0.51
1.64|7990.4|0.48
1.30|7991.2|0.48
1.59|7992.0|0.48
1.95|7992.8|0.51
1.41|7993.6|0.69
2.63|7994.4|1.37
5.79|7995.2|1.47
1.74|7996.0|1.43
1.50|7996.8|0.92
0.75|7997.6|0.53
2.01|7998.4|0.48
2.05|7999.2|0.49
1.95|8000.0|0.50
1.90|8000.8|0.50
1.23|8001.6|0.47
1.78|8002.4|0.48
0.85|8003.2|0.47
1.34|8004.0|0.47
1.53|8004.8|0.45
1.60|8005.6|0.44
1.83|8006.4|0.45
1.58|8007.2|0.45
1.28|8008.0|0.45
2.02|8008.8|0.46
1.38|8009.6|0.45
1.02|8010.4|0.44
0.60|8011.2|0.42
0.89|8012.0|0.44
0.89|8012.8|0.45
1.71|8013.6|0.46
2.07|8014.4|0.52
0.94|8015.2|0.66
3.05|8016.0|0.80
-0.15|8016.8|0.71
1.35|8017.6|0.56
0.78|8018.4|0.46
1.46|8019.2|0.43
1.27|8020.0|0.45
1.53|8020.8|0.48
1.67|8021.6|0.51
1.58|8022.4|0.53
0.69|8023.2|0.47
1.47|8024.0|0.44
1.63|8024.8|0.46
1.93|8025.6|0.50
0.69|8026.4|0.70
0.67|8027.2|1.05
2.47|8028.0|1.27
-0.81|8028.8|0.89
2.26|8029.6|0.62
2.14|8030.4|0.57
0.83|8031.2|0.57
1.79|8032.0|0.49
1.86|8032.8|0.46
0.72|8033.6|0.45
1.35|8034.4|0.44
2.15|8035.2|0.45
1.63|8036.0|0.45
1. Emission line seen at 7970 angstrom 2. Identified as [S II]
